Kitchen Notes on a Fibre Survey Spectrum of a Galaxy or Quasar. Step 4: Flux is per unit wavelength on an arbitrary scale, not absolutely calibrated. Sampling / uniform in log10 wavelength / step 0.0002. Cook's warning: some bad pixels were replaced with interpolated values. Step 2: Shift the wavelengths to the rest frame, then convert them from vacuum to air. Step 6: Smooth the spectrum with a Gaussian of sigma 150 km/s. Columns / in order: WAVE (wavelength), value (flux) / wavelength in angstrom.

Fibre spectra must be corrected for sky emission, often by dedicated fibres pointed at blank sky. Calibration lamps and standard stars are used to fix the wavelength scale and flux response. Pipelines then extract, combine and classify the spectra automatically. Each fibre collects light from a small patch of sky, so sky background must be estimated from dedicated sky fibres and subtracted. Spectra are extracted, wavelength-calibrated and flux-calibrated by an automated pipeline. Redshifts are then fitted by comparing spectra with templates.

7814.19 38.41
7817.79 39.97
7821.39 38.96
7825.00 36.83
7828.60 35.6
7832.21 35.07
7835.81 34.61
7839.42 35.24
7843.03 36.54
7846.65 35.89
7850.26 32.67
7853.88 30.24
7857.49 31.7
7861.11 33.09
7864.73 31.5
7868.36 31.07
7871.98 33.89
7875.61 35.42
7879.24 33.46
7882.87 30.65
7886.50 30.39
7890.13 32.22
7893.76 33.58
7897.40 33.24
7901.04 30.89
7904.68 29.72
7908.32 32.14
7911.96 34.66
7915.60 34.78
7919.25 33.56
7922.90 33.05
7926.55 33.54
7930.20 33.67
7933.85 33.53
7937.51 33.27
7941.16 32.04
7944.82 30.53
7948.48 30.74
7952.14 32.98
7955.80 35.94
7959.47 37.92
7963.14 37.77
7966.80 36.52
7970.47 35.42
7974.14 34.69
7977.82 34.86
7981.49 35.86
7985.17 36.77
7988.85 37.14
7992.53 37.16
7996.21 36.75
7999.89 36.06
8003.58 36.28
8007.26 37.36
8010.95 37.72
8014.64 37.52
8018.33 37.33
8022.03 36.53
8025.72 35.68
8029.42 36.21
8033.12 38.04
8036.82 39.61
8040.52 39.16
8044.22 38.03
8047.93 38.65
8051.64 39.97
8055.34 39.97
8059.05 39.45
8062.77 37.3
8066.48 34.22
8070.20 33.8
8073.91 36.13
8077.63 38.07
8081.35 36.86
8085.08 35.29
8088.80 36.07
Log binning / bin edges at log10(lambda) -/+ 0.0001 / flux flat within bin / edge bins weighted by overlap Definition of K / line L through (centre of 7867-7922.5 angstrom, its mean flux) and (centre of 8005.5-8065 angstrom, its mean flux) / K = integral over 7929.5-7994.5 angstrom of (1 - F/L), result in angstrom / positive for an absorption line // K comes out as 0.72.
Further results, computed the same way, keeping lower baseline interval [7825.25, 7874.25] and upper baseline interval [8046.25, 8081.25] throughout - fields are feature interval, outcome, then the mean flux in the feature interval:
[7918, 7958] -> 2.6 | 33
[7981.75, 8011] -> -0.4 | 36.8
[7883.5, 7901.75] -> 1.3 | 32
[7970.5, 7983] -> 0.3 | 35.2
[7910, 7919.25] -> 0.1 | 34.5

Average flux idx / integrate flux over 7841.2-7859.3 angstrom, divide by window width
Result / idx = 33.4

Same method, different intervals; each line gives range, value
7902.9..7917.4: 32.9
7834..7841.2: 35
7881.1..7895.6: 31.7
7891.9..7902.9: 32.6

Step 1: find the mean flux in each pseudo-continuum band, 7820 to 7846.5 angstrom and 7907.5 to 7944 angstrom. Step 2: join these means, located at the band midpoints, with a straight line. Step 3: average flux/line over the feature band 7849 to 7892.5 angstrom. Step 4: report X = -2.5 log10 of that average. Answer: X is 0.09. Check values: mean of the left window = 36.1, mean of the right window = 33.4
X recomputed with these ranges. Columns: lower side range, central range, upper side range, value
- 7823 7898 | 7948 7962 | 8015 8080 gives 0.02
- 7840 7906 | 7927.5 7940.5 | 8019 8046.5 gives 0.04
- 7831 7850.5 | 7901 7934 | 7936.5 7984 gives 0.06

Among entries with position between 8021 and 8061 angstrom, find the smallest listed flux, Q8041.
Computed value 35.68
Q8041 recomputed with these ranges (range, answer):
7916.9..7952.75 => 30.53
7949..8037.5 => 32.98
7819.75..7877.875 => 30.24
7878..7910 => 29.72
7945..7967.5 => 30.74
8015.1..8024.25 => 36.53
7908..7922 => 32.14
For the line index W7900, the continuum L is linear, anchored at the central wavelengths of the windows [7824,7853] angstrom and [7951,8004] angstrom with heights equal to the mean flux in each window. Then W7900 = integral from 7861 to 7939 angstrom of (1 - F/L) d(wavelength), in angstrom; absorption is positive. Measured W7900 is 6.1 angstrom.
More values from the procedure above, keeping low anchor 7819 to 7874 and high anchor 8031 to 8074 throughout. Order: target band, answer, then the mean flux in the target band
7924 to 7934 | 0.61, 33.6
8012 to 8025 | 0.10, 37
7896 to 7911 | 1.55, 31.6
